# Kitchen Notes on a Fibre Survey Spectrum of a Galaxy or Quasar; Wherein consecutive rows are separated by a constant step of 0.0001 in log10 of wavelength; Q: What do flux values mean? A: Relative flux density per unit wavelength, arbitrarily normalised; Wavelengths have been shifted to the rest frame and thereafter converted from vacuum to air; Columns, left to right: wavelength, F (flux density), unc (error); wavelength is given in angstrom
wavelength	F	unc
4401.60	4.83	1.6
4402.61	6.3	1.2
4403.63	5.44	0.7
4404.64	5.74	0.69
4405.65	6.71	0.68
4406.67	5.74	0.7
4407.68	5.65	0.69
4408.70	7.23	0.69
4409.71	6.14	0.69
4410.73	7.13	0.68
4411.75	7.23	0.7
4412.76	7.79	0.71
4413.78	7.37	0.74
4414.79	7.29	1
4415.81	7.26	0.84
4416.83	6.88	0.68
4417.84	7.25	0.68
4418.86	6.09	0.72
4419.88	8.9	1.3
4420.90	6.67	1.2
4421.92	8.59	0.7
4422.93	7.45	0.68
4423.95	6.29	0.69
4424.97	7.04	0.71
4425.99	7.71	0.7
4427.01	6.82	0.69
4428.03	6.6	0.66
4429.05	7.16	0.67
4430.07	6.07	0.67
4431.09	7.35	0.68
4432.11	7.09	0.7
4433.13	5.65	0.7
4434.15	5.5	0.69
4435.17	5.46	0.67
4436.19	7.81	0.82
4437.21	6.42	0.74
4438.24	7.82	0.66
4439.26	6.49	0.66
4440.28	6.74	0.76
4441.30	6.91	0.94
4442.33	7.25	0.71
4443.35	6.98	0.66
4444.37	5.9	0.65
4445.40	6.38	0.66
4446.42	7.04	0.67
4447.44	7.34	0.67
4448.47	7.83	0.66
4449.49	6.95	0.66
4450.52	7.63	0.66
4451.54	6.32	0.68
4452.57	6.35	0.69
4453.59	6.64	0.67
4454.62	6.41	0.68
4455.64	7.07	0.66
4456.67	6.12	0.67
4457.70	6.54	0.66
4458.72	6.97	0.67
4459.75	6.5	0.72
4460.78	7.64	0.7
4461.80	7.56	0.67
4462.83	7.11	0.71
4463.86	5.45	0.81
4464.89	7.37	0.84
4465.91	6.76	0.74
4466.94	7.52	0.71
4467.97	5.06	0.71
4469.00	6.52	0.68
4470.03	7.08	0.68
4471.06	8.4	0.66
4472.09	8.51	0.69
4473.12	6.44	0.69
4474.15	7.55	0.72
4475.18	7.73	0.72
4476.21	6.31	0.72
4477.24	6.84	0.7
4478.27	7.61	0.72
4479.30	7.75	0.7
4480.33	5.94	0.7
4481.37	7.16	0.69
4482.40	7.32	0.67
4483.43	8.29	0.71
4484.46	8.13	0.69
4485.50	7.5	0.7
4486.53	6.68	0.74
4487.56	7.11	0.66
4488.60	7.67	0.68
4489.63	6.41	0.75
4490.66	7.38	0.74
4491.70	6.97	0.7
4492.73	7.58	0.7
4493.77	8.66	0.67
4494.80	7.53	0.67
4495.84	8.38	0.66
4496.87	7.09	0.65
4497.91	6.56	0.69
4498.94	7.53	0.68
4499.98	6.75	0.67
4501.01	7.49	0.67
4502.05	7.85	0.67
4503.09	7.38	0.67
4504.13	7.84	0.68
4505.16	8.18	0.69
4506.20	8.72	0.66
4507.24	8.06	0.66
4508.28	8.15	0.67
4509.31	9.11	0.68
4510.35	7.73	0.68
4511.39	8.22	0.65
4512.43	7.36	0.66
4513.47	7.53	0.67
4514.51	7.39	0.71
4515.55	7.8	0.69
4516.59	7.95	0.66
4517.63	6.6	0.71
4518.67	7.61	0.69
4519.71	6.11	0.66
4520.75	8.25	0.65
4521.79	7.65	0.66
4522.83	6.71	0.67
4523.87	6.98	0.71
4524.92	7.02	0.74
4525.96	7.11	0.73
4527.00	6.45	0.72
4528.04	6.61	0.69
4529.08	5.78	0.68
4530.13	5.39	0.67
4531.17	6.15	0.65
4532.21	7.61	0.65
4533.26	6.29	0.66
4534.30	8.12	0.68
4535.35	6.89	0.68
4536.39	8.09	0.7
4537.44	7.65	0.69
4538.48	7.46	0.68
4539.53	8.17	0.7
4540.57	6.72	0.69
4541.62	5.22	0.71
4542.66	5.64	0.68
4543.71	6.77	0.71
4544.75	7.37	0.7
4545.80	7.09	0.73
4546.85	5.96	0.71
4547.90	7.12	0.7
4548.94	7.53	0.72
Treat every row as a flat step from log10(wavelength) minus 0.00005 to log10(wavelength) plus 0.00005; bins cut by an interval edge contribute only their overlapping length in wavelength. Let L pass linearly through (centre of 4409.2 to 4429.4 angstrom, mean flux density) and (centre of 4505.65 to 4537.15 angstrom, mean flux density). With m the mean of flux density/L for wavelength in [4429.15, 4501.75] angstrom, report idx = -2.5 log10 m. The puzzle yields 0.034 mag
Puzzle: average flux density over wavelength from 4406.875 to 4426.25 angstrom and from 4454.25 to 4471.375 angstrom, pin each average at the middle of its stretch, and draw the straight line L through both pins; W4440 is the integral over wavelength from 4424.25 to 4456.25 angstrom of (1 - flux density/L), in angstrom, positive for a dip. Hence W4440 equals 0.8 angstrom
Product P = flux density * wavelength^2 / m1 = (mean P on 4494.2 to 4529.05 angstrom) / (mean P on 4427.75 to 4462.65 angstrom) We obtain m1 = 1.14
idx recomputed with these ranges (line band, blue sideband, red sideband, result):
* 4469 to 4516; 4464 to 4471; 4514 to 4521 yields -0.07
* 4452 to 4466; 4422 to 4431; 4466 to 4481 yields 0.05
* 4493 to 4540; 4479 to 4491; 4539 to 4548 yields -0.07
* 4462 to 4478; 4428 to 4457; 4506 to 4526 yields 0.01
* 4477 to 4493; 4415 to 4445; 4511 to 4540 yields -0.03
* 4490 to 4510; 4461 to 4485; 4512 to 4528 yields -0.08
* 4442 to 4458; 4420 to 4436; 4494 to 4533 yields 0.03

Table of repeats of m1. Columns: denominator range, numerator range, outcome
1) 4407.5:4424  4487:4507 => 1.09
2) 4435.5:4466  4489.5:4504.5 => 1.11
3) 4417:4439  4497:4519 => 1.15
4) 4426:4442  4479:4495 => 1.13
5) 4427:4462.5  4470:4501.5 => 1.11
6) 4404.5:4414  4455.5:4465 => 1.04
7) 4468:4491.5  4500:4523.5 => 1.08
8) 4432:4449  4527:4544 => 1.05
